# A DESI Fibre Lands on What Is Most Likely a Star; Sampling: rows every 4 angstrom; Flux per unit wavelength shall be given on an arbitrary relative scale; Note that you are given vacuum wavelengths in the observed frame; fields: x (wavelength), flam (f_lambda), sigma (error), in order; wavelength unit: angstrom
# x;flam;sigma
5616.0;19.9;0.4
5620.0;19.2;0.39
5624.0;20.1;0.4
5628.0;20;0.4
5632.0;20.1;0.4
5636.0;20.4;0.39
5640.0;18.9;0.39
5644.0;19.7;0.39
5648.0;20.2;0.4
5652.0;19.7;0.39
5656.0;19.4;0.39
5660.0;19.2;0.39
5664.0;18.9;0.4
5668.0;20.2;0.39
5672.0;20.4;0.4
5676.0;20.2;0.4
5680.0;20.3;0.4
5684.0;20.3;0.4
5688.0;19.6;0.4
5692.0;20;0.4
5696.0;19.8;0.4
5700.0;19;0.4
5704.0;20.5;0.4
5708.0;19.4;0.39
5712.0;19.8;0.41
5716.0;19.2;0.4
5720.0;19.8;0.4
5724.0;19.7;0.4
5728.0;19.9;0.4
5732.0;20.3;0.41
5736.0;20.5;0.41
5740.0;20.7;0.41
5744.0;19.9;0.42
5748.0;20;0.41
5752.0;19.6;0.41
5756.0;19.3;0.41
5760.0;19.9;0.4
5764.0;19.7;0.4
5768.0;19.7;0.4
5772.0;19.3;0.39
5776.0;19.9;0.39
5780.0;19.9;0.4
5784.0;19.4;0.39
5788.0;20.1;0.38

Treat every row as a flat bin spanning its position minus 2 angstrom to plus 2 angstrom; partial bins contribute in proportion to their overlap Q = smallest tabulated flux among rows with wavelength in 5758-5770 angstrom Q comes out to 19.7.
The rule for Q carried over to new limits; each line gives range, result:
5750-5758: 19.3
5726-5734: 19.9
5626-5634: 20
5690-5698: 19.8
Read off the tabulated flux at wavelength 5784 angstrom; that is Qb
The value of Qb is 19.4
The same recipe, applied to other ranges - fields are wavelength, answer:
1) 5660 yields 19.2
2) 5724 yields 19.7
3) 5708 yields 19.4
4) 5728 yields 19.9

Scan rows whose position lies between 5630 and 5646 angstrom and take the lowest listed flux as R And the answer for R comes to 18.9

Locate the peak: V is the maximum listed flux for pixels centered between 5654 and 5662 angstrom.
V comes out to 19.4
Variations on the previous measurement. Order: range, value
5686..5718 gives 20.5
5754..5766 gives 19.9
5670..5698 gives 20.4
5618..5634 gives 20.1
